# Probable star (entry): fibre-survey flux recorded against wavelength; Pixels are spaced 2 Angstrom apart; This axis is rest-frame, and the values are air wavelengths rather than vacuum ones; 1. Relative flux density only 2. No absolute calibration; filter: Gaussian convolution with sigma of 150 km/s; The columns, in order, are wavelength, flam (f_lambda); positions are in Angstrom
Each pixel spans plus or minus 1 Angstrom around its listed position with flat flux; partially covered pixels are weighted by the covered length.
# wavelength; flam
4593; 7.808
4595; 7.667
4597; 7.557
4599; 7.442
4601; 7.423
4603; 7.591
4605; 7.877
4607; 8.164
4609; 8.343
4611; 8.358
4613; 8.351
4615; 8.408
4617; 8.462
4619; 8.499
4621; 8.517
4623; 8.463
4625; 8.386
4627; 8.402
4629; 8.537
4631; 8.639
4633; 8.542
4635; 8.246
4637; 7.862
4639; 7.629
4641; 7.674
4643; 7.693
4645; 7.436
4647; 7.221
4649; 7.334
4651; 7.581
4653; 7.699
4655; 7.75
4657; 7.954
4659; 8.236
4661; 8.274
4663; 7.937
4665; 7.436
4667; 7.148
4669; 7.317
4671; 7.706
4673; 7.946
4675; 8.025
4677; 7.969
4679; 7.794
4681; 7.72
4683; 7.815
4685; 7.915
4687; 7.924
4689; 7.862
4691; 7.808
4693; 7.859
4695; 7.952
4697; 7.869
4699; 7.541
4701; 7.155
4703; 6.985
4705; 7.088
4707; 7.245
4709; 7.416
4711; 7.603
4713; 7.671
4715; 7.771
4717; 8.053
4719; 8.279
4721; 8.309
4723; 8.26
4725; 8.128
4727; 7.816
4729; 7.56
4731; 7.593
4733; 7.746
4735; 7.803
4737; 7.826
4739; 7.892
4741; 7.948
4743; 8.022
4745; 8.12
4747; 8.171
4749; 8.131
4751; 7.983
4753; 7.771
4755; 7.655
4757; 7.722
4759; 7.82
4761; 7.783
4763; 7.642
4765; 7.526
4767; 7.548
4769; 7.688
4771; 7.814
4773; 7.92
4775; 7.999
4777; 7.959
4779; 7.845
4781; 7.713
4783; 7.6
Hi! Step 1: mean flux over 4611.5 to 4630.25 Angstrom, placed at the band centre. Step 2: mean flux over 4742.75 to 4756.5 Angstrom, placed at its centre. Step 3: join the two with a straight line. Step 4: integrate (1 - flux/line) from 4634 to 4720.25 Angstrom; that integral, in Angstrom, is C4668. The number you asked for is 5.5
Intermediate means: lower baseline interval 8.45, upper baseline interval 7.97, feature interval 7.71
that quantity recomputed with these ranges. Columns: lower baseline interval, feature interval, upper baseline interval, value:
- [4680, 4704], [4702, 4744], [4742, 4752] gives 0.8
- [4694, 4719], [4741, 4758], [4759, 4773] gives -0.6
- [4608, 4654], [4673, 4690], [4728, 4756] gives 0.2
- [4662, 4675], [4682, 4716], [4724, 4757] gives 0.5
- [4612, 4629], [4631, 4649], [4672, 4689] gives 1.0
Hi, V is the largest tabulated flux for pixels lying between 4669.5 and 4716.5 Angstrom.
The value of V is 8.025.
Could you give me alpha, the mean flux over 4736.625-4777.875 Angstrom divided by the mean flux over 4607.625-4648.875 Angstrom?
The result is 0.96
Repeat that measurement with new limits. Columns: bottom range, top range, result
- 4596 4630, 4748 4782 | 0.95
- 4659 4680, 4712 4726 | 1.04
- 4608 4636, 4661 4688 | 0.92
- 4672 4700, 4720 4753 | 1.01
